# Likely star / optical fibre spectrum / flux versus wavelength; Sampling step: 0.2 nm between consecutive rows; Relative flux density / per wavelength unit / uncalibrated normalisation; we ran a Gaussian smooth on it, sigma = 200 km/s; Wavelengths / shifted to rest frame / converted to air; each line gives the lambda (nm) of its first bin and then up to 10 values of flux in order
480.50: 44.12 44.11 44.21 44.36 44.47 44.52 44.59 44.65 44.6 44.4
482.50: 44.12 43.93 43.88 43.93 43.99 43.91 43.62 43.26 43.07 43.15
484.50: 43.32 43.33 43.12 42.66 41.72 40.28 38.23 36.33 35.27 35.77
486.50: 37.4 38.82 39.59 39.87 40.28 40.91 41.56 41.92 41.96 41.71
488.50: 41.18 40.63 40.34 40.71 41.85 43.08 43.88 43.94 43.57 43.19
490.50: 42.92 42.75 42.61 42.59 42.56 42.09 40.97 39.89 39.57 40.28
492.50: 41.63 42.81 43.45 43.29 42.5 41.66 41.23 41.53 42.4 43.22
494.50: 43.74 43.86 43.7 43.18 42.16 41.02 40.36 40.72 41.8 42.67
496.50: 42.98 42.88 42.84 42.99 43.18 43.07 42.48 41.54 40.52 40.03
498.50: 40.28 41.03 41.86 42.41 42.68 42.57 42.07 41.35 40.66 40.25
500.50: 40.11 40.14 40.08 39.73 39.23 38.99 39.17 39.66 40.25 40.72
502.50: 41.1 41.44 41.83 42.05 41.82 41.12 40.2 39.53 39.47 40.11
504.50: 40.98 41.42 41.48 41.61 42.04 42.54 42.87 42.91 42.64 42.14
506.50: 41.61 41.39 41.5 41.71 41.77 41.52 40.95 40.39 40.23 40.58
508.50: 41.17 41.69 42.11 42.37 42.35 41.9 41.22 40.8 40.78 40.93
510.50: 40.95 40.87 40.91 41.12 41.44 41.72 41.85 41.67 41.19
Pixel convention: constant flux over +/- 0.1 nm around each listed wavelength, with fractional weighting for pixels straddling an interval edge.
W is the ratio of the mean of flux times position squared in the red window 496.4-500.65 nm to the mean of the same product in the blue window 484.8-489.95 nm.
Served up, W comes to 1.1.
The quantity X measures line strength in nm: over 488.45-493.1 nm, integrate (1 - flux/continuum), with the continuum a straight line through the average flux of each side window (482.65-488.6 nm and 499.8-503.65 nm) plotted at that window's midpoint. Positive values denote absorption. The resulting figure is -0.12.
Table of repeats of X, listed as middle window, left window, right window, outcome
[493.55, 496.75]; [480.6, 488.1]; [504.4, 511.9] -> -0.04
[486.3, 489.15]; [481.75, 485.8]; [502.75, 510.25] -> 0.17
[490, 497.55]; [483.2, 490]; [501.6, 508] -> -0.20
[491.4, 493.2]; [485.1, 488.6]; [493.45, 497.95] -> -0.01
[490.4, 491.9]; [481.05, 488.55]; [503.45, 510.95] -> -0.02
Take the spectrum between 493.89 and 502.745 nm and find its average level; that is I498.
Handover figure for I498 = 41.5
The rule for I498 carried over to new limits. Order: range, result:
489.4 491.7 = 42.9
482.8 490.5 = 41.5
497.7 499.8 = 41.5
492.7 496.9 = 42.4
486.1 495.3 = 41.6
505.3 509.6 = 41.7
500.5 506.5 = 40.9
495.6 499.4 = 41.9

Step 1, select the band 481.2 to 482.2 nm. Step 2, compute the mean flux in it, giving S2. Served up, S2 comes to 44.6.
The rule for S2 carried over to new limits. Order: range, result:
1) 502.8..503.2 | 41.9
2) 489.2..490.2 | 43.3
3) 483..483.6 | 43.9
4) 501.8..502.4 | 40.2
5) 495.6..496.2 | 41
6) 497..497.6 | 43.1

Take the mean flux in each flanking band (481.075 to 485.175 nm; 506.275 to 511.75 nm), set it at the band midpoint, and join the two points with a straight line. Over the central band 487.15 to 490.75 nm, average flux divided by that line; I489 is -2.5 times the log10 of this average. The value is 0.033 mag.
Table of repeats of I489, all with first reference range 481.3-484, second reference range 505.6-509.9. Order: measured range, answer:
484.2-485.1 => 0.02 mag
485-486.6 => 0.14 mag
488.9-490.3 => 0.02 mag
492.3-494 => 0.02 mag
